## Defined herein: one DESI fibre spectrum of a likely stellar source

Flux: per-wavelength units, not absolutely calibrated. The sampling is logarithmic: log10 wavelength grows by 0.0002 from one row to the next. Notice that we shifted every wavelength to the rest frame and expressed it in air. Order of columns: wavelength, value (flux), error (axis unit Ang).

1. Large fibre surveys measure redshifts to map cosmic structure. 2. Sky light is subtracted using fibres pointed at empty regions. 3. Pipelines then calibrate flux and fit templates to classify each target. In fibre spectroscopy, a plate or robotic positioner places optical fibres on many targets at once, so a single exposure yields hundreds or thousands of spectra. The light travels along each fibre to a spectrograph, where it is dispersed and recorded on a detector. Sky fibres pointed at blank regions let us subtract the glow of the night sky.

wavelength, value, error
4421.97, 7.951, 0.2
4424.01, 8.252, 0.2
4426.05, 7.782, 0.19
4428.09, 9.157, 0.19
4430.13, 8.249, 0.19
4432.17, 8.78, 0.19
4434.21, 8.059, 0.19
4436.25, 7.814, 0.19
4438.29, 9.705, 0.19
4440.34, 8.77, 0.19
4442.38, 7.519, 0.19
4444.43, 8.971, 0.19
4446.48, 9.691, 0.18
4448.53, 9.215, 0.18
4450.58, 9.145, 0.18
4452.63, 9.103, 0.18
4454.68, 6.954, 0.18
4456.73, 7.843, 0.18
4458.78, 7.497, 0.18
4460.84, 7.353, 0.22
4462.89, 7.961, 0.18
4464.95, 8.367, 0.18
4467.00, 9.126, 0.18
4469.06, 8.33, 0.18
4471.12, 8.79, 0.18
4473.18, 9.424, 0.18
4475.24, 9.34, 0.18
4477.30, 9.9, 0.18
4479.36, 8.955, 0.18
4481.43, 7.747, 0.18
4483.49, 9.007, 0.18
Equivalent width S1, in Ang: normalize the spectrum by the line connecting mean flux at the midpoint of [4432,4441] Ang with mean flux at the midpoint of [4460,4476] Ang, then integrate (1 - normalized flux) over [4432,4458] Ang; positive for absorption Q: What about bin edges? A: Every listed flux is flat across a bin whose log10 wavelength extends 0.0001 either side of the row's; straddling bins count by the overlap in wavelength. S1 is 0.1 Ang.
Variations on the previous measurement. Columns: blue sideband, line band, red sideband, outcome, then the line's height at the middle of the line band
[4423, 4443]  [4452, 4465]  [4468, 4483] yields 1.39 Ang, 8.73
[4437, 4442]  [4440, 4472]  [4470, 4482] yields 2.11 Ang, 9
